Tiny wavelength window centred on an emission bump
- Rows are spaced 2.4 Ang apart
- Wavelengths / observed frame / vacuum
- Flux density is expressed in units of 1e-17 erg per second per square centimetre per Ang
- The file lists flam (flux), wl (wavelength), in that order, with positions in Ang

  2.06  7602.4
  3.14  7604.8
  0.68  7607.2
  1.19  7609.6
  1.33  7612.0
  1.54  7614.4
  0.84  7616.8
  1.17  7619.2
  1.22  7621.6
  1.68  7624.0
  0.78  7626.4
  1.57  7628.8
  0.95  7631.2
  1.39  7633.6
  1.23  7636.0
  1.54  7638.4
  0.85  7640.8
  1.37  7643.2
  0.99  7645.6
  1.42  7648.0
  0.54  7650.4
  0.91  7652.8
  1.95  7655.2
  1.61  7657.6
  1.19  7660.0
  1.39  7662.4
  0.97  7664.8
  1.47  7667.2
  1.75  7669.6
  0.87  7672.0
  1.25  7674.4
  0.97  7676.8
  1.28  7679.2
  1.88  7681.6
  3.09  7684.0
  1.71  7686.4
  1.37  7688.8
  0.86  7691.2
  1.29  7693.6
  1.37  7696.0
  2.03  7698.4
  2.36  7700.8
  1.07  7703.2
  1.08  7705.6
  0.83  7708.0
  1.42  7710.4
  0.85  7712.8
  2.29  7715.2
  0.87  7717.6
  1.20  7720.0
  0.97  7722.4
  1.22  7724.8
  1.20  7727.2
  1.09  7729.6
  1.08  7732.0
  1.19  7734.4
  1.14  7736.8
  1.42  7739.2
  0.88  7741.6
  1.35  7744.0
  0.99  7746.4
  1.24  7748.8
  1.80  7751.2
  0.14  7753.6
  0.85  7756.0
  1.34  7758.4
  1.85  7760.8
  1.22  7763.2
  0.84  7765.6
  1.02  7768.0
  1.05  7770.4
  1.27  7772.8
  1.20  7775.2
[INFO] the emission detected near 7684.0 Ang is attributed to [S II] 6716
